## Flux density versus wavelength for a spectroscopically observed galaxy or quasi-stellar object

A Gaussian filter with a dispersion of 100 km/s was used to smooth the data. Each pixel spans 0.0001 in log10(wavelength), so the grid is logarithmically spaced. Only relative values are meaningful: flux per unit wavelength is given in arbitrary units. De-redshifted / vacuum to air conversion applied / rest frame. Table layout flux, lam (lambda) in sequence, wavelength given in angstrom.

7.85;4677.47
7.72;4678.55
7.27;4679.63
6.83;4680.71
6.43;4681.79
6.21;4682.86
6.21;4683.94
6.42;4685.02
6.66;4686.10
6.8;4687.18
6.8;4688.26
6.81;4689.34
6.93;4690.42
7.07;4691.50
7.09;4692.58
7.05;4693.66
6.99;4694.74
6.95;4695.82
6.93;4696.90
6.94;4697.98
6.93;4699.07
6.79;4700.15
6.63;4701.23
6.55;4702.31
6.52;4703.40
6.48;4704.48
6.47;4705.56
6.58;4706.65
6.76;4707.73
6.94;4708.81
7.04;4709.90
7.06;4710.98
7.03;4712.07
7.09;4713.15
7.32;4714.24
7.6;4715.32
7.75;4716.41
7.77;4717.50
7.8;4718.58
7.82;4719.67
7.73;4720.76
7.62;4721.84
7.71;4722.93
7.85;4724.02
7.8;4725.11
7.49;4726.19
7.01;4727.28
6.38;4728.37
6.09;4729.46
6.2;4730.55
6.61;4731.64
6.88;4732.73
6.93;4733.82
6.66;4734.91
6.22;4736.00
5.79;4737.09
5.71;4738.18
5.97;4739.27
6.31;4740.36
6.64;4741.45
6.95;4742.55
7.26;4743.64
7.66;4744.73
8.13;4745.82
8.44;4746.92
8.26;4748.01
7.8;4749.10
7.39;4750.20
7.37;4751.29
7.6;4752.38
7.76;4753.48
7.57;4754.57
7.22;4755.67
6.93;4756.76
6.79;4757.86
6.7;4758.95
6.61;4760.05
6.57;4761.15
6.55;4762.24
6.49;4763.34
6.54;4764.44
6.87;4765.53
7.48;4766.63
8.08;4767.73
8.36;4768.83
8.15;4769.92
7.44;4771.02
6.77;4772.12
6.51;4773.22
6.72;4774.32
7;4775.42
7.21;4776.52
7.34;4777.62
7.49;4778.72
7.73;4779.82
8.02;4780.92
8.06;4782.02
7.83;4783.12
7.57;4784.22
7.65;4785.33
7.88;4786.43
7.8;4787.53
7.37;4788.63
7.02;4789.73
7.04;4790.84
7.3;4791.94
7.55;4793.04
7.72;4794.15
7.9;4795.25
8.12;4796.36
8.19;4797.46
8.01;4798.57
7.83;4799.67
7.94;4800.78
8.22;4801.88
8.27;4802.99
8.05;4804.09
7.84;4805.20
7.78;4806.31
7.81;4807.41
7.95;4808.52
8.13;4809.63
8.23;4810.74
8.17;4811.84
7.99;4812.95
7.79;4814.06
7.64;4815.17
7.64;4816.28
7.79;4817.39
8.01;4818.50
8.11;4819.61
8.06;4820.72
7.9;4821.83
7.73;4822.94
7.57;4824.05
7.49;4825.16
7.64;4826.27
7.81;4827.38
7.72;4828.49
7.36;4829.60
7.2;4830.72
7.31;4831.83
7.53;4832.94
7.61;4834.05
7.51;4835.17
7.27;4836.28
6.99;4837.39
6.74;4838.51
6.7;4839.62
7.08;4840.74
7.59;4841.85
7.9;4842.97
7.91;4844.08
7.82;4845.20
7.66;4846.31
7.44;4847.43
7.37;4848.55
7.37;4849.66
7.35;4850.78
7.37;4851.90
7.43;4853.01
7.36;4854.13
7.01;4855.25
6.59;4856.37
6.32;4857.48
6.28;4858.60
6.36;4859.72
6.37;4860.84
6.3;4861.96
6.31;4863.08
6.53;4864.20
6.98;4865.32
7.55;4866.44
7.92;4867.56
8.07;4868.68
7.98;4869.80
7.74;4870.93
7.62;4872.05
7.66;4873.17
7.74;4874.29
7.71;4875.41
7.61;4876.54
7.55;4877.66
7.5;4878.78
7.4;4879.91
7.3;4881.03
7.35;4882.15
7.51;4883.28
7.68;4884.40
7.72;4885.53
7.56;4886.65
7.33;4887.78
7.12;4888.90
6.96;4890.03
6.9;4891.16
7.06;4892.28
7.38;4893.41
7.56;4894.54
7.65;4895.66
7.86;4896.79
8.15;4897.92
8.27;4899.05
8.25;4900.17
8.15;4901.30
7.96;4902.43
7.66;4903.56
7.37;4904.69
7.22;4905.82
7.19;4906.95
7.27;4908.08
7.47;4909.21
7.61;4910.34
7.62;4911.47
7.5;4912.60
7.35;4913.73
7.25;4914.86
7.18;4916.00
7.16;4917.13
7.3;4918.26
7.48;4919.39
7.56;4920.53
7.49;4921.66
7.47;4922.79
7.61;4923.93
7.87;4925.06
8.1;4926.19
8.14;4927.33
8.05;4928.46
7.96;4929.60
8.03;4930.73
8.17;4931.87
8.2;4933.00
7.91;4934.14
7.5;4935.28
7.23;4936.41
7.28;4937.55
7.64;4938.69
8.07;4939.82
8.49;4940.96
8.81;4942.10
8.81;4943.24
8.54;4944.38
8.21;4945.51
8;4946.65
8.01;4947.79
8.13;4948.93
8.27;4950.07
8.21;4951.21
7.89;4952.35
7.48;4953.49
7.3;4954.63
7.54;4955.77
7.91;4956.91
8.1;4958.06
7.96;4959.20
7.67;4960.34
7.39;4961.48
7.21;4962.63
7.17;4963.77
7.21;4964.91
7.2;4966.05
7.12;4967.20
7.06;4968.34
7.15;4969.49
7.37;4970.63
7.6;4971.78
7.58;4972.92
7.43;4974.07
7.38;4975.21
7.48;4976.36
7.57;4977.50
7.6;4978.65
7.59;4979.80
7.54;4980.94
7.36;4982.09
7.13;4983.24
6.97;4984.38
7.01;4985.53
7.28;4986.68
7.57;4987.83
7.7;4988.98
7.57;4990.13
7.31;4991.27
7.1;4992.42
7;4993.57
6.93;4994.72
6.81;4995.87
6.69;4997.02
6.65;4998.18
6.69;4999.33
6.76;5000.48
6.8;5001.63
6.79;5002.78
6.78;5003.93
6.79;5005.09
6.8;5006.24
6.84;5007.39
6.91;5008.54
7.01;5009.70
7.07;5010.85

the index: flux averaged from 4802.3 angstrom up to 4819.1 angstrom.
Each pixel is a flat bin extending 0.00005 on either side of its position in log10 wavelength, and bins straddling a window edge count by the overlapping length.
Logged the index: 7.94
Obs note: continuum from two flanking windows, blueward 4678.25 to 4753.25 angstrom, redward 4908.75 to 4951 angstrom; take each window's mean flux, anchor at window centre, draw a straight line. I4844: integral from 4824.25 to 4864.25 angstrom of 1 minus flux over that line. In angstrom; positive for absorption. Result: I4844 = 1.6 angstrom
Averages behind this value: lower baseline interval 7.01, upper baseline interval 7.83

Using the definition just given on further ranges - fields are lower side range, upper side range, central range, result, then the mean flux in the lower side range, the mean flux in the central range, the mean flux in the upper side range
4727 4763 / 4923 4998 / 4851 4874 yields 0.7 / 6.94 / 7.1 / 7.63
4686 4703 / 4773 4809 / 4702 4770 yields 1.0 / 6.87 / 7.1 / 7.67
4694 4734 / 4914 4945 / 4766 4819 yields -2.7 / 7.06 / 7.71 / 7.82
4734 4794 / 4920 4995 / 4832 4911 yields 0.9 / 7.23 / 7.38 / 7.66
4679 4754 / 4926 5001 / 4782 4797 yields -0.9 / 7.01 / 7.62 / 7.58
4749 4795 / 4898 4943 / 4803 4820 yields -1.1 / 7.33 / 7.94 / 7.73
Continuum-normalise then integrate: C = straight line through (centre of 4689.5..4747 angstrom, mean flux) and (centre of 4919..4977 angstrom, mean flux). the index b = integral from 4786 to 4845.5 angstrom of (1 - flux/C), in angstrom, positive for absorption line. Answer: -3.12 angstrom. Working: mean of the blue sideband 6.99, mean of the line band 7.69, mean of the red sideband 7.75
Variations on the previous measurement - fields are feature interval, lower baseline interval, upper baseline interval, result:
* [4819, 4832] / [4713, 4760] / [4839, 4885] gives -0.7 angstrom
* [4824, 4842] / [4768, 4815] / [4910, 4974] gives 0.8 angstrom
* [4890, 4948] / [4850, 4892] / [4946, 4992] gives -2.8 angstrom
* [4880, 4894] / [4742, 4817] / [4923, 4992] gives 0.6 angstrom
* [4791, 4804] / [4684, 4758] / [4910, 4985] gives -1.1 angstrom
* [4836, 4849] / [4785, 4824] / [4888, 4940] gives 0.6 angstrom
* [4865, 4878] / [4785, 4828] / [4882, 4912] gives -0.1 angstrom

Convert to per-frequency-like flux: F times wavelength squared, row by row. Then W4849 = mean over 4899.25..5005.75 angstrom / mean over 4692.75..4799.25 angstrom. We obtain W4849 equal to 1.14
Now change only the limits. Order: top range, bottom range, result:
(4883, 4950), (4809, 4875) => 1.07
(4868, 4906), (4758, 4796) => 1.09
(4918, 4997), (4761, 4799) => 1.10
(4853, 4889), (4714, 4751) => 1.07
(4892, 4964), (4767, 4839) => 1.07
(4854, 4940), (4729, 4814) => 1.07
